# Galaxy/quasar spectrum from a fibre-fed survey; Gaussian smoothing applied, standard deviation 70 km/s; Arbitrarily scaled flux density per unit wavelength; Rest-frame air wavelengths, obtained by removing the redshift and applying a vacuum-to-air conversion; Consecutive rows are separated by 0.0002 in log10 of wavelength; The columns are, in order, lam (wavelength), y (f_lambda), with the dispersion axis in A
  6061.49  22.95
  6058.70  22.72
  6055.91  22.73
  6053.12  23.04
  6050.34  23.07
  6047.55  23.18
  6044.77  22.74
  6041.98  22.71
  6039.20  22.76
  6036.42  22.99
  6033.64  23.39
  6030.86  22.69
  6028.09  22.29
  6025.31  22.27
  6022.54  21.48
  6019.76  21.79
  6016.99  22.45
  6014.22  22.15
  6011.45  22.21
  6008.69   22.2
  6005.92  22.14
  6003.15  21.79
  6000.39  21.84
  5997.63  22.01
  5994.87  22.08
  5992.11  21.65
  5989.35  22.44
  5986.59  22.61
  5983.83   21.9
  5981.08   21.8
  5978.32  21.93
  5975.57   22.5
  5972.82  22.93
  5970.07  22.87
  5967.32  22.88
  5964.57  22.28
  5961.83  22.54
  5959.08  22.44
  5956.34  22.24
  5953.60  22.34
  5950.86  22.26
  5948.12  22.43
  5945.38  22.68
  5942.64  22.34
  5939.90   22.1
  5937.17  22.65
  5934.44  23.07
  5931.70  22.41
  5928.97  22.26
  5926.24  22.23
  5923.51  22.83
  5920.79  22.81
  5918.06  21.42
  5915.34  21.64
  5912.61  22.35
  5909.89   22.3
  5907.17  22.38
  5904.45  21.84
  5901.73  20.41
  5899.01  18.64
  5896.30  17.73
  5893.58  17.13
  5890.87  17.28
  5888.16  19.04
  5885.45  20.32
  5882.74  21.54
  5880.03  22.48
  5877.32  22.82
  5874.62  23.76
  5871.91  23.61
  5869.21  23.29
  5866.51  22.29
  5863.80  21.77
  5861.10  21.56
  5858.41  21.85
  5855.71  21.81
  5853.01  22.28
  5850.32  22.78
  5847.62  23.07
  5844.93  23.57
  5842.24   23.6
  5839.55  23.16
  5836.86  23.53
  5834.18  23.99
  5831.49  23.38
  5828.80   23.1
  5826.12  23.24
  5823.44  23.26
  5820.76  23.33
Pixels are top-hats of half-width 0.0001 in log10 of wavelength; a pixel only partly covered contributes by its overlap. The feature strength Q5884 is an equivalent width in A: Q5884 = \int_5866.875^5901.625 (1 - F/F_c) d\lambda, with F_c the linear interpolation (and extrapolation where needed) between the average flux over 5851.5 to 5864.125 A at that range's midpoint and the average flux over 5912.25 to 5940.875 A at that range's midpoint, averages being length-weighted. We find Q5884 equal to 2.18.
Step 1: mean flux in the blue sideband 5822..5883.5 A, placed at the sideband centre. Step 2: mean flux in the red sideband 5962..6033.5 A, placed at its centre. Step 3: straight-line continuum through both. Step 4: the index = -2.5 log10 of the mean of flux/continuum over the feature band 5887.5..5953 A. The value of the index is 0.06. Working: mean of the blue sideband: 22.9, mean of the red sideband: 22.2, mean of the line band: 21.4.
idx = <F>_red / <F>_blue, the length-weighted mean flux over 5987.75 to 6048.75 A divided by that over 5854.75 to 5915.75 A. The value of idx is 1.05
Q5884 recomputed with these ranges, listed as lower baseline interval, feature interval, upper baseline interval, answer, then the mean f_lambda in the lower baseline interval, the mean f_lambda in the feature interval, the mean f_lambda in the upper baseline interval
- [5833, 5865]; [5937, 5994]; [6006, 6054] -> 0.6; 22.8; 22.4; 22.5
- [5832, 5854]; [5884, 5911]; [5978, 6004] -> 3.7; 23.3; 19.7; 22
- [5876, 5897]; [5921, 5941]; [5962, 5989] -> -1.3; 19.8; 22.5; 22.4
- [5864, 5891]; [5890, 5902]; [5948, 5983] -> 2.1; 21.8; 18.1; 22.4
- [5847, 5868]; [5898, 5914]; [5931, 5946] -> 0.7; 22.1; 21.4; 22.5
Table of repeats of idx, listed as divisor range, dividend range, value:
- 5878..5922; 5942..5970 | 1.09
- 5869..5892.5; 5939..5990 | 1.04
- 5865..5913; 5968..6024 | 1.05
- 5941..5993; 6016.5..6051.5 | 1.01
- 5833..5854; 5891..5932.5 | 0.91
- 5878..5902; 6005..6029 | 1.14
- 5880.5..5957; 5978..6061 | 1.05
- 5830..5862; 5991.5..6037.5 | 0.97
